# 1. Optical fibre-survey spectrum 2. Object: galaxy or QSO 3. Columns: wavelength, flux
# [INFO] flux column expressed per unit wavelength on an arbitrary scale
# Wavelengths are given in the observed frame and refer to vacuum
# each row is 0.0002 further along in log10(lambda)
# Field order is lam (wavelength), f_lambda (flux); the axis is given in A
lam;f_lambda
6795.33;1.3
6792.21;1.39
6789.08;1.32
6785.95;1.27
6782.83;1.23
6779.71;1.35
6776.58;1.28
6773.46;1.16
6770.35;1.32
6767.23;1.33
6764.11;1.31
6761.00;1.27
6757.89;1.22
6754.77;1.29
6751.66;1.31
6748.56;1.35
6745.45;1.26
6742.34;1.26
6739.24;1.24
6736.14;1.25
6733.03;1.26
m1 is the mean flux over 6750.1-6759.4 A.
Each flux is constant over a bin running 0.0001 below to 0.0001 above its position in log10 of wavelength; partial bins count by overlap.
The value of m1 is 1.27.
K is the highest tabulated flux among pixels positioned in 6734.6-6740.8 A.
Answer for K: 1.25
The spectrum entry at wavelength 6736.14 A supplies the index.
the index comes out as 1.25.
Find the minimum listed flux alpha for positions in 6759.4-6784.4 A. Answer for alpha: 1.16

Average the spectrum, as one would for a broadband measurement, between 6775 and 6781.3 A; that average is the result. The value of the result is 1.31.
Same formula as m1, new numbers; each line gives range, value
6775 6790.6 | 1.29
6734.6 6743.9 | 1.25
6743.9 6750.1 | 1.3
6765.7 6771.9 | 1.32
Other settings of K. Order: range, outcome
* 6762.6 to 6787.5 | 1.35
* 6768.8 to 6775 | 1.32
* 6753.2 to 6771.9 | 1.33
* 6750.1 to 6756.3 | 1.31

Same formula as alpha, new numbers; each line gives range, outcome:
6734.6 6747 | 1.24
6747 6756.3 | 1.29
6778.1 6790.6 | 1.23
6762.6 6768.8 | 1.31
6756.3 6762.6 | 1.22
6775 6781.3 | 1.28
